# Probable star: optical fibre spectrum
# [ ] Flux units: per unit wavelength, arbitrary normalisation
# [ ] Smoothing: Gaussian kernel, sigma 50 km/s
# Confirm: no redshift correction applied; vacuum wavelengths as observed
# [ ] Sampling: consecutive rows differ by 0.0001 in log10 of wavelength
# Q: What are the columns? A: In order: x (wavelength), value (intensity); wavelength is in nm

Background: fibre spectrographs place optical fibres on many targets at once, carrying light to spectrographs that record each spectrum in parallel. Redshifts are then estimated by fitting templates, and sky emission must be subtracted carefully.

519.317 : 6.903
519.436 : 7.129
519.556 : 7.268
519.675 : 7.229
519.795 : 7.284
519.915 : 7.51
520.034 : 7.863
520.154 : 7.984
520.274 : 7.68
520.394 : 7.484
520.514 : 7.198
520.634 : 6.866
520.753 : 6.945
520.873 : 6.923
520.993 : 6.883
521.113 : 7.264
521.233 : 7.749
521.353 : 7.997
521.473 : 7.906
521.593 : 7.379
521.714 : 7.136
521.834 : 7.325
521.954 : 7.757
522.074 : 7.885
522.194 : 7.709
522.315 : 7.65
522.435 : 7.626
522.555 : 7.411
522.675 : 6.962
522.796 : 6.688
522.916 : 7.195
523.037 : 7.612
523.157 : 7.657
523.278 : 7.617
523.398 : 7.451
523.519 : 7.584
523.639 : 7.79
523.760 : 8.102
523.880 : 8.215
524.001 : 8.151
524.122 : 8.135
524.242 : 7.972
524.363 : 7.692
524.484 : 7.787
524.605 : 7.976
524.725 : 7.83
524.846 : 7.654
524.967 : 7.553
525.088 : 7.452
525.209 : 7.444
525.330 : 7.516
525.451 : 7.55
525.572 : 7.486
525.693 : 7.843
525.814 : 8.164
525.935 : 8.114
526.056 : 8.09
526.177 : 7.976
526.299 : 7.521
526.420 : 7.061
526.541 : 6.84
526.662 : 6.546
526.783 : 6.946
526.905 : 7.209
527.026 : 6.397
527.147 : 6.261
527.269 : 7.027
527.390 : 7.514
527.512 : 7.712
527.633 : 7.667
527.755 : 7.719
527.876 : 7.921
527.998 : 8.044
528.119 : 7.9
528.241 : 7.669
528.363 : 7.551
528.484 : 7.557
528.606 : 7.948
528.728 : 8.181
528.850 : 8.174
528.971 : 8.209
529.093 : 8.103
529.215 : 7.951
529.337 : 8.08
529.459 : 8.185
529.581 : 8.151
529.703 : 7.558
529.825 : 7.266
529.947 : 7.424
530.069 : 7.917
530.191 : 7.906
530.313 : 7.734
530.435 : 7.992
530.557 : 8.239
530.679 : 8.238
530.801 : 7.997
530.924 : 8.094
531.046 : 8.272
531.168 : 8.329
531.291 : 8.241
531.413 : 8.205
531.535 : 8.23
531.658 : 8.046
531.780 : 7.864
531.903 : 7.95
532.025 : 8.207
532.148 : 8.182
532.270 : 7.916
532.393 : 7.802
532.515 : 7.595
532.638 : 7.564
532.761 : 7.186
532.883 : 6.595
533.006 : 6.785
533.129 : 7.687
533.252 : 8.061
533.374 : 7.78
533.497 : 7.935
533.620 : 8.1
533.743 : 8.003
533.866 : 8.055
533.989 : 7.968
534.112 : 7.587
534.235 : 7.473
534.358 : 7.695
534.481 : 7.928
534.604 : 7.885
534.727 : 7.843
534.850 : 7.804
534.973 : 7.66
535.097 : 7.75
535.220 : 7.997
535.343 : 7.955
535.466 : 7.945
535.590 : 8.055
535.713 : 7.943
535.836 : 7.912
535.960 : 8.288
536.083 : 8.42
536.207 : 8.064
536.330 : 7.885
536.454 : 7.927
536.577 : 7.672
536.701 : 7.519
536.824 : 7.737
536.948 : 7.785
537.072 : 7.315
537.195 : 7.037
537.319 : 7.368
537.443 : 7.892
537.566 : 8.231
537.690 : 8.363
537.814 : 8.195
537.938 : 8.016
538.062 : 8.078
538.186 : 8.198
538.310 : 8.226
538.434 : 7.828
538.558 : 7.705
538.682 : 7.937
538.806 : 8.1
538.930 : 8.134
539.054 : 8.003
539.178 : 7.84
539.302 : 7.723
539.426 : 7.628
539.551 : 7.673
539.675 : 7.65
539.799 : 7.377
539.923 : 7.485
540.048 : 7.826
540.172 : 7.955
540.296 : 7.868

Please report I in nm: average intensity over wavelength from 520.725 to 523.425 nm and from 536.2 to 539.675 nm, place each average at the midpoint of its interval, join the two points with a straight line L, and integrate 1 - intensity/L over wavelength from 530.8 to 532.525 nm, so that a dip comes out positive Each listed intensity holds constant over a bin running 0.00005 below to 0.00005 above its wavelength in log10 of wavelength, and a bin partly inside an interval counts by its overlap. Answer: -0.09 nm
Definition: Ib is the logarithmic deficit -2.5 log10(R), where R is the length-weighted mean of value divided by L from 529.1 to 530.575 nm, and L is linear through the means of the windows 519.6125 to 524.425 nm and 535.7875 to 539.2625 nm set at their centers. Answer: -0.02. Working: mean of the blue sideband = 7.54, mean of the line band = 7.86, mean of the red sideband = 7.92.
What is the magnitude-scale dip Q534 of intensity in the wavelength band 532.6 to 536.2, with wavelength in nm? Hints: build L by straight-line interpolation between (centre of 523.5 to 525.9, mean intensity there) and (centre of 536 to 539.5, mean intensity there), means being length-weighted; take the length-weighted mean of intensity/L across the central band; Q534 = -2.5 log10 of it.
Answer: 0.01 mag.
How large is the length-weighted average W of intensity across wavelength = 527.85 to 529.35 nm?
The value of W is 7.94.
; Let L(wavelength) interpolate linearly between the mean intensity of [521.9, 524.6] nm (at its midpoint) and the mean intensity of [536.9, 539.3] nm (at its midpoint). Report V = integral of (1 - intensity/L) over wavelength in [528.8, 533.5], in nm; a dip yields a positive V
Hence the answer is -0.06 nm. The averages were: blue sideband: 7.67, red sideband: 7.91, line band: 7.89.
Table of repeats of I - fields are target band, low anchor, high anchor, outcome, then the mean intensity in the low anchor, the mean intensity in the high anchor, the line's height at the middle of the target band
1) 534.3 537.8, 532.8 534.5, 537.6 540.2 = -0.03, 7.68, 7.9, 7.78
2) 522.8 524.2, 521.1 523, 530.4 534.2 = -0.04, 7.48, 7.89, 7.54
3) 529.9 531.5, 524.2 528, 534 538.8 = -0.08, 7.5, 7.88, 7.67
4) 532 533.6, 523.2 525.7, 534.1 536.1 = 0.04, 7.75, 7.89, 7.86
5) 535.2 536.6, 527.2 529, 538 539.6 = -0.02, 7.77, 7.93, 7.89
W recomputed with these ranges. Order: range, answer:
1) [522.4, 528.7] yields 7.57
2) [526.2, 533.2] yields 7.7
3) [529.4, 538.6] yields 7.87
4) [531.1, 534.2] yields 7.83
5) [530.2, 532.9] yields 7.95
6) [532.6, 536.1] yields 7.78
